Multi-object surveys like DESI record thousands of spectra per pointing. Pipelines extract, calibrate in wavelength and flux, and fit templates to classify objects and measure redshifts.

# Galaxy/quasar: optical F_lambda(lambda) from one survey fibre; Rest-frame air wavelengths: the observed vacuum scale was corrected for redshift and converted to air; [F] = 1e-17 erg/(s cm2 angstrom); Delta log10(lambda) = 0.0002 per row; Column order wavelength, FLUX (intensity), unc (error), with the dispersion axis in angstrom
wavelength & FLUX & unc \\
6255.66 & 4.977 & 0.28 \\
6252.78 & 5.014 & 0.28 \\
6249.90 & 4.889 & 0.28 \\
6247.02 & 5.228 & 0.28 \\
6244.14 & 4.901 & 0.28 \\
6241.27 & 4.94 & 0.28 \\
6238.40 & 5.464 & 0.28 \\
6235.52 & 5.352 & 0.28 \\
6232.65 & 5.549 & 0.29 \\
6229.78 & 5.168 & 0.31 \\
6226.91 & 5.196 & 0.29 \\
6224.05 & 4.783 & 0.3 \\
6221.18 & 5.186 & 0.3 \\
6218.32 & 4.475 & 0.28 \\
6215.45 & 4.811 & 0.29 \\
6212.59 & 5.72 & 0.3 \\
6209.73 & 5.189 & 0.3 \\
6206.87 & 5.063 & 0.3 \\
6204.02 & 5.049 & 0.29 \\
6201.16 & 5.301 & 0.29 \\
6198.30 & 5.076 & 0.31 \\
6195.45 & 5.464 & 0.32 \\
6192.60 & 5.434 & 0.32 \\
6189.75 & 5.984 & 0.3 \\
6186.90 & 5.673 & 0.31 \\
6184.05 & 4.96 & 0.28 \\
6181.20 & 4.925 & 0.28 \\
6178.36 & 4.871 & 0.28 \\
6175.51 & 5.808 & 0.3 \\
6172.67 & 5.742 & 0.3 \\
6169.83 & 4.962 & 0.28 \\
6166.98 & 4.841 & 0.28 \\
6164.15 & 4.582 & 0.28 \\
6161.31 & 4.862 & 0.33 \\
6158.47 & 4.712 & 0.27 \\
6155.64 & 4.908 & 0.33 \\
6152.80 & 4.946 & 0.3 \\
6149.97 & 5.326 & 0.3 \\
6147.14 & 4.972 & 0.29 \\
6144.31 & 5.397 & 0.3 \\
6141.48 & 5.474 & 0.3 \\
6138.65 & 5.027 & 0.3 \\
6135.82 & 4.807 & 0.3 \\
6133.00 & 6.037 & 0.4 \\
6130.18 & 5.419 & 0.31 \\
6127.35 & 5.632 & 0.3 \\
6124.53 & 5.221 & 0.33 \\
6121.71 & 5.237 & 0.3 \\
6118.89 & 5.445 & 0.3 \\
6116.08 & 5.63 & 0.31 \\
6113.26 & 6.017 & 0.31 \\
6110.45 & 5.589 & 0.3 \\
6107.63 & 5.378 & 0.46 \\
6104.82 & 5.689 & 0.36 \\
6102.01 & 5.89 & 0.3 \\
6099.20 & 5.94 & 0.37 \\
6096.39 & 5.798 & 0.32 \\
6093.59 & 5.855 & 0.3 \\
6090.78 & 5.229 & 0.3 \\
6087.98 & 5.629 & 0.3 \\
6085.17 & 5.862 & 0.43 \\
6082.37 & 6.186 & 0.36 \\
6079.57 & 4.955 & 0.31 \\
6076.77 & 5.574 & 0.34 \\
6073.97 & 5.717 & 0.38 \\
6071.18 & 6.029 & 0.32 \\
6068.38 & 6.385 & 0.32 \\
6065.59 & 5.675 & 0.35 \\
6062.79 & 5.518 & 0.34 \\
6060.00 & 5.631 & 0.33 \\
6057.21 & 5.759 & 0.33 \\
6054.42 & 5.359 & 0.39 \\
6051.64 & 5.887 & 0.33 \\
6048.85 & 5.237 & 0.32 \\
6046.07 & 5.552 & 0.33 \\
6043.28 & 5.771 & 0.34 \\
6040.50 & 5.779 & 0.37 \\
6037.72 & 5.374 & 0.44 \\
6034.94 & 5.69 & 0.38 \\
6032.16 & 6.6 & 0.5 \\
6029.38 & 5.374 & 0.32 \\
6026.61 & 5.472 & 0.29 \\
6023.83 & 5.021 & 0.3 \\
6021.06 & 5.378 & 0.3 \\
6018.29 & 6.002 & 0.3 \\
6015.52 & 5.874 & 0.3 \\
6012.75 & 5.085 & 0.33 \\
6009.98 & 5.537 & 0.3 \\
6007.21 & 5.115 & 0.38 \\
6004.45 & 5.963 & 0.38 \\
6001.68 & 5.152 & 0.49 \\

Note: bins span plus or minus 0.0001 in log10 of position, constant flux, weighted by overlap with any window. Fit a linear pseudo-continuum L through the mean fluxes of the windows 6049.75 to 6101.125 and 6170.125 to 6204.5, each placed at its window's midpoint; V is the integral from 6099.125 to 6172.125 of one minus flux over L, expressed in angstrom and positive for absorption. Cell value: 3.00 angstrom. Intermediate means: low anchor 5.72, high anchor 5.35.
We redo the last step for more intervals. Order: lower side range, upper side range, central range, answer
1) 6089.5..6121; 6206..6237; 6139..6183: 2.67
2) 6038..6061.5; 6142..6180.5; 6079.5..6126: -2.44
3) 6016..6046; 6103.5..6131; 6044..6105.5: -1.24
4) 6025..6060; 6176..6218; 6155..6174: 1.38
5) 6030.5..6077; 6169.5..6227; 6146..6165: 1.66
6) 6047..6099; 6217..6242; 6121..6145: 0.49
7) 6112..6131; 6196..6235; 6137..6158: 1.09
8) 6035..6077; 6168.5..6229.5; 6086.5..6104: -0.52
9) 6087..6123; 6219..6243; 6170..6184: 0.29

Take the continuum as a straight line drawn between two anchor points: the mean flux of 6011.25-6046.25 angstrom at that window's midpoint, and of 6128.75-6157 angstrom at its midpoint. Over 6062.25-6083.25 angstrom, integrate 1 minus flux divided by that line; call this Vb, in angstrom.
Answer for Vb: -1.1 angstrom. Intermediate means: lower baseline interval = 5.61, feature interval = 5.75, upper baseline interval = 5.23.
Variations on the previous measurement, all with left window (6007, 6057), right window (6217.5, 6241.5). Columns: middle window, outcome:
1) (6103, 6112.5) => -0.33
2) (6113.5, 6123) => -0.21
